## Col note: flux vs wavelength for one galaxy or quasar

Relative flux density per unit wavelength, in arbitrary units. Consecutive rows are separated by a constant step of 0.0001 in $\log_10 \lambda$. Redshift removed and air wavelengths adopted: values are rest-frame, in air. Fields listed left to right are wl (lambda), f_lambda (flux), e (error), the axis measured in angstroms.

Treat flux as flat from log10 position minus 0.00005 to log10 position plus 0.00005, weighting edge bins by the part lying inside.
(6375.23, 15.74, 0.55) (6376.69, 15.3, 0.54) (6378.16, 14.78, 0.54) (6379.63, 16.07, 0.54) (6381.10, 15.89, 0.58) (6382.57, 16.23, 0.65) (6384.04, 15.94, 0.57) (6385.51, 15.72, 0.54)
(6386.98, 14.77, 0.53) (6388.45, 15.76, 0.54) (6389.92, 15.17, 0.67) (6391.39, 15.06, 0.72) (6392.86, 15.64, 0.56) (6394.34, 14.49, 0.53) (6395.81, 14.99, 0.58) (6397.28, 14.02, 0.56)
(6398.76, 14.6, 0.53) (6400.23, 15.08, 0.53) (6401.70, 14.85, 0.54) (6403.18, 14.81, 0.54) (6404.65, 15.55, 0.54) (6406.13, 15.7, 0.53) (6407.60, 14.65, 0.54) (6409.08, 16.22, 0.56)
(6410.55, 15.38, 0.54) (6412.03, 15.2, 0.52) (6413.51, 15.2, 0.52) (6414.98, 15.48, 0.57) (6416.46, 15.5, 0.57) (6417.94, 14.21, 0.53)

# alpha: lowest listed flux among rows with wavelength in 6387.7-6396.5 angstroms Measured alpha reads 14.49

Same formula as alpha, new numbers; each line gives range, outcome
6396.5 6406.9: 14.02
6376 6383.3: 14.78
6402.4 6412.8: 14.65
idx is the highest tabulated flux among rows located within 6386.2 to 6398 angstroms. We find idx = 15.76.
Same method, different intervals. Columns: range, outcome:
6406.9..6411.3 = 16.22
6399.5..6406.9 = 15.7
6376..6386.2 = 16.23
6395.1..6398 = 14.99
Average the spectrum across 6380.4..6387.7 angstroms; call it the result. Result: 15.7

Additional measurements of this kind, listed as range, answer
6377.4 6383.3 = 15.7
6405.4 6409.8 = 15.5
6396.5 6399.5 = 14.3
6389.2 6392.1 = 15.1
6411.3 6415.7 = 15.3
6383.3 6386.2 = 15.8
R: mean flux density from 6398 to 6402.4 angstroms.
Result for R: 14.8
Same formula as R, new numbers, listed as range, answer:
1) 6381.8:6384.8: 16.1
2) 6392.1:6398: 14.8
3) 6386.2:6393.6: 15.3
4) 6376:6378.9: 15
